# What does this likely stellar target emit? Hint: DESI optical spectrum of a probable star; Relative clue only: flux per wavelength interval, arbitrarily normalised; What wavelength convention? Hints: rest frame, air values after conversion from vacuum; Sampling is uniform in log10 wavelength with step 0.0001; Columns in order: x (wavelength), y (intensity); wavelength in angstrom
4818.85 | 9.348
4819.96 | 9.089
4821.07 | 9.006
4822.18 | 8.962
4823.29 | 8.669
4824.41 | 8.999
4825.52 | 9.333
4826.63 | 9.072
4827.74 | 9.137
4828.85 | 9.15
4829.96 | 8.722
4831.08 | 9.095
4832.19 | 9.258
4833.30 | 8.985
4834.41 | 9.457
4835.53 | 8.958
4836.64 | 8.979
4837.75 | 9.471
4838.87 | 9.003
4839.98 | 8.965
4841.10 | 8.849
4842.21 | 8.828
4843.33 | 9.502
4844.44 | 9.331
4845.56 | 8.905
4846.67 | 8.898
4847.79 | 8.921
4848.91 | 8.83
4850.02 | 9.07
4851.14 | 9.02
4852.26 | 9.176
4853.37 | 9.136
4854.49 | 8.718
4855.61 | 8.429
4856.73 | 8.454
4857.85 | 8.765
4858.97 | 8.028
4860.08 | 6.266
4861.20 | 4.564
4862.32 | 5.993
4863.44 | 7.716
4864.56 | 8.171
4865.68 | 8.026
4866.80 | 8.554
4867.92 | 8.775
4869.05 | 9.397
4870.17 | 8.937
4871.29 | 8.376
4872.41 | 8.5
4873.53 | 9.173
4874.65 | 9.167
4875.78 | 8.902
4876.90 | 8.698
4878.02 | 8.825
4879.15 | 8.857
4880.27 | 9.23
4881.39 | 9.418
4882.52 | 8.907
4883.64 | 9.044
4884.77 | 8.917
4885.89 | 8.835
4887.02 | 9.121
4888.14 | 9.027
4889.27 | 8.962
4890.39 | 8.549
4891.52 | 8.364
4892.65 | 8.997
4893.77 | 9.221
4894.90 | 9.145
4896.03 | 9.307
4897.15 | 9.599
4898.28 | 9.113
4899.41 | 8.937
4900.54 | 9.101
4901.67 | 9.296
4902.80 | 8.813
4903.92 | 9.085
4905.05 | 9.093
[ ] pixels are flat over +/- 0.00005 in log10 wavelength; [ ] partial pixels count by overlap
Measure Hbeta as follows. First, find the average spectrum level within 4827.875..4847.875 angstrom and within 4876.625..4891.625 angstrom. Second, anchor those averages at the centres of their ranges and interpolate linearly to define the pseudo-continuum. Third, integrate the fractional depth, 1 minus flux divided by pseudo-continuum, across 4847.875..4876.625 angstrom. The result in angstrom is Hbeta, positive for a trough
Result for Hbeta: 2.1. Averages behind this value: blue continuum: 9.08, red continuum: 8.93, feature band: 8.34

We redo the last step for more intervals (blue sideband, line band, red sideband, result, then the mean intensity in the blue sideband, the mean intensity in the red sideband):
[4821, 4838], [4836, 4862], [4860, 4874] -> -0.31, 9.07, 7.93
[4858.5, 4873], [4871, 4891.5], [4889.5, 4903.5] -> -1.20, 7.8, 9.04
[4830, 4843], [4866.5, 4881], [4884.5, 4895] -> 0.11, 9.07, 8.91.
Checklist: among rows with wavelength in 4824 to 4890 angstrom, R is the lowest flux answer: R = 4.564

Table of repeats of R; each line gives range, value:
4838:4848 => 8.828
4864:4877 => 8.026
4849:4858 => 8.429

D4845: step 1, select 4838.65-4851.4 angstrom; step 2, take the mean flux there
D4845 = 9.01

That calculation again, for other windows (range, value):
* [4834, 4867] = 8.49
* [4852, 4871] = 8.05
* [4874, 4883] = 9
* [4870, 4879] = 8.82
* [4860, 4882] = 8.32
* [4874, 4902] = 9.02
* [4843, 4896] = 8.64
